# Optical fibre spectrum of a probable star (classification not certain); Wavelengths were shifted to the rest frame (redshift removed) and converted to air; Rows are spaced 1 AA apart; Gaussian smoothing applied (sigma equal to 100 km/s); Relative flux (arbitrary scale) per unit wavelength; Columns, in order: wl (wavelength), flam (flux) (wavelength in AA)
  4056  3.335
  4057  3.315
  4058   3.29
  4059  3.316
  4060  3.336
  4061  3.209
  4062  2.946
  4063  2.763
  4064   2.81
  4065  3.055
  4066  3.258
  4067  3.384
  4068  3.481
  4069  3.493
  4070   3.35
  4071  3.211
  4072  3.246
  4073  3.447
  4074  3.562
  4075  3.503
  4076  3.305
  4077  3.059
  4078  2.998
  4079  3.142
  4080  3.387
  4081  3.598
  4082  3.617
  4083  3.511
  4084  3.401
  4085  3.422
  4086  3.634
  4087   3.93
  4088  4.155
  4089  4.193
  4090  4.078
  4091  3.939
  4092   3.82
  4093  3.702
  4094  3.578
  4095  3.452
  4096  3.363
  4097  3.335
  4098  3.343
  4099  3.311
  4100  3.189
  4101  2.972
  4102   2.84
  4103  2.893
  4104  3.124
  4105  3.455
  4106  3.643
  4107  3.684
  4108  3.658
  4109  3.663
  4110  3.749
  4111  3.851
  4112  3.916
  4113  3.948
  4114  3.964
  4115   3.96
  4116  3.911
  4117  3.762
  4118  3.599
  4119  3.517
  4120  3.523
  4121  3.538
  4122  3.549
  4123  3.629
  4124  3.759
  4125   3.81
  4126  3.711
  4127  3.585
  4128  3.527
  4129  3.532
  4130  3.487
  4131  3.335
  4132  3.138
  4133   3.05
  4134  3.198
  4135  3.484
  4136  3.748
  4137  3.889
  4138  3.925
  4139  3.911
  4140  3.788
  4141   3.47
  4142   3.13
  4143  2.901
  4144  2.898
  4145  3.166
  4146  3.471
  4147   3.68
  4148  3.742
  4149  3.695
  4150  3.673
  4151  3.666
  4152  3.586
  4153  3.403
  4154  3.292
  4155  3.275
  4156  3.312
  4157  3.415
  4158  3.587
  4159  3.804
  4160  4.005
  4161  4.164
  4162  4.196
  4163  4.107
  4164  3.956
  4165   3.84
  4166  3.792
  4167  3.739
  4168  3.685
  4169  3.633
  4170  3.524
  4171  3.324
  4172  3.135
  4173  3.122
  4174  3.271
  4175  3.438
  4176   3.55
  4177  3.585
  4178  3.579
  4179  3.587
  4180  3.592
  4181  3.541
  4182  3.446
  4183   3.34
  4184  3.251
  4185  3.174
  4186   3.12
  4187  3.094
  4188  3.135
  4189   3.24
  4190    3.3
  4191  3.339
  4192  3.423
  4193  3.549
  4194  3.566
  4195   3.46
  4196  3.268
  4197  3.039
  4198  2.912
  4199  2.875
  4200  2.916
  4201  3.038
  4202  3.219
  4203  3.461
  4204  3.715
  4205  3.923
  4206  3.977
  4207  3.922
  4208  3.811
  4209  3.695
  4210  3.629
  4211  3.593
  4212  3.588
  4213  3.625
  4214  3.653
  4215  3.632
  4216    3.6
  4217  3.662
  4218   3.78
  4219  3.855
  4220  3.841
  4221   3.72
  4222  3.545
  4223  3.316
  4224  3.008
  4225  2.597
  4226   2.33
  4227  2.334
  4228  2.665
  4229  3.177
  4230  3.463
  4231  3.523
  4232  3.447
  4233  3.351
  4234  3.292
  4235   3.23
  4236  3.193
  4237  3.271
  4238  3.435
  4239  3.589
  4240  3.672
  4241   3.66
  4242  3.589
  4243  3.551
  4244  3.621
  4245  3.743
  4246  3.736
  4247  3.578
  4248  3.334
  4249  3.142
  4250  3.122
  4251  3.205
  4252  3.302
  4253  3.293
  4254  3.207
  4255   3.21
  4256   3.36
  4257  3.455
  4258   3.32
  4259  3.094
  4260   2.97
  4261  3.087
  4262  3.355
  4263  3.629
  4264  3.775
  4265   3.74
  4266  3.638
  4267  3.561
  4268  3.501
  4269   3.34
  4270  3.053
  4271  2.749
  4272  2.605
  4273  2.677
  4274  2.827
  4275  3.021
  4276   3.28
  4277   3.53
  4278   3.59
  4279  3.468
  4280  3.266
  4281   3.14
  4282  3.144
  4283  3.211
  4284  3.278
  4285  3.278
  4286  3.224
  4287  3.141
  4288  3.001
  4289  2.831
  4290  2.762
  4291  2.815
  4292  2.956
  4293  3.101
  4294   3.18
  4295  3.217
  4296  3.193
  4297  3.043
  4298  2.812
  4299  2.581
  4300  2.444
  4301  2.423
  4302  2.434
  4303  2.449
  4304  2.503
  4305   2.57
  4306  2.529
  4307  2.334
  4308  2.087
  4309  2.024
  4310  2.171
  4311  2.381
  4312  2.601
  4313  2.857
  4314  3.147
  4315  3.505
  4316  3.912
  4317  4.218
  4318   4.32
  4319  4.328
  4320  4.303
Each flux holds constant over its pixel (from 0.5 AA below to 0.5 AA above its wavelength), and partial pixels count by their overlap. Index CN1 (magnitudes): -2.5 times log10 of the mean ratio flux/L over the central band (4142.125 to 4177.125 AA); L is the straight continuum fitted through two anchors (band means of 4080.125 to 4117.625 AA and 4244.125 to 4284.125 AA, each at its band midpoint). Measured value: -0.02 mag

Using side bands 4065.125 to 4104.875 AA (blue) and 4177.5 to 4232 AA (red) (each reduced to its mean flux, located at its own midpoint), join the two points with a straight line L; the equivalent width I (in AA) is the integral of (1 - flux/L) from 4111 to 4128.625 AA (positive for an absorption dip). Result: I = -1.54 AA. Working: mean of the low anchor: 3.44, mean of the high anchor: 3.38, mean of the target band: 3.72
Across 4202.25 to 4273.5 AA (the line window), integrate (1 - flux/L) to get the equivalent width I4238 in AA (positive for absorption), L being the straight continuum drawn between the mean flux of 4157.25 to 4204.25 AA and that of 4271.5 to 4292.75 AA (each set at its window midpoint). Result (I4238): -3.1 AA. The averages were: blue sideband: 3.46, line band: 3.4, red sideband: 3.1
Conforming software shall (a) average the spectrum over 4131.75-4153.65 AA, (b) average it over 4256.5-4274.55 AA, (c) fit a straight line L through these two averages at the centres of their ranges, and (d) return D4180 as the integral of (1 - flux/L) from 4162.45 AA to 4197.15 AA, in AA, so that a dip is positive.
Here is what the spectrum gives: -0.43 AA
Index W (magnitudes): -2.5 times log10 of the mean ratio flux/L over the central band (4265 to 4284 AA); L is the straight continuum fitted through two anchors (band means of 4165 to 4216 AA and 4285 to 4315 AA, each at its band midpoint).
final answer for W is -0.11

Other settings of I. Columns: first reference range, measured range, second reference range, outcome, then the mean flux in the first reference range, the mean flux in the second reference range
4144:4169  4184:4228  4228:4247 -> 2.0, 3.66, 3.46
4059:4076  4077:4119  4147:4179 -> -2.5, 3.26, 3.62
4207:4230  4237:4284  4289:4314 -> -4.8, 3.41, 2.66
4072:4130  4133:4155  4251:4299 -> -0.2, 3.56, 3.19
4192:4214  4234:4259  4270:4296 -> -1.0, 3.47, 3.09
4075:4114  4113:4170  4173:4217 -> -2.1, 3.53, 3.43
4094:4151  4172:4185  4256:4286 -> 0.0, 3.52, 3.26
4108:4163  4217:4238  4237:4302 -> 0.5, 3.61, 3.22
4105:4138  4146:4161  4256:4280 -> -0.2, 3.64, 3.27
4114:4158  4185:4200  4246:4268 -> 1.0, 3.53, 3.36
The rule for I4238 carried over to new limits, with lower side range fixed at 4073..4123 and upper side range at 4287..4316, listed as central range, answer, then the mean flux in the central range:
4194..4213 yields -2.0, 3.45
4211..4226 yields -2.0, 3.49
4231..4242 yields -1.6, 3.43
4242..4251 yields -1.5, 3.47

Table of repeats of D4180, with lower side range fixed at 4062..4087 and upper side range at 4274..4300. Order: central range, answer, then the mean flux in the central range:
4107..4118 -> -1.8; 3.82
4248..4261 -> -0.4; 3.22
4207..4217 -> -1.5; 3.66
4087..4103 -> -1.2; 3.54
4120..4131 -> -1.1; 3.6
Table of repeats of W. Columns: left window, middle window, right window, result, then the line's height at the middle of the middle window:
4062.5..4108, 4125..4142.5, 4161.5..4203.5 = -0.04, 3.42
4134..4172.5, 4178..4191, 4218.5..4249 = 0.06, 3.5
